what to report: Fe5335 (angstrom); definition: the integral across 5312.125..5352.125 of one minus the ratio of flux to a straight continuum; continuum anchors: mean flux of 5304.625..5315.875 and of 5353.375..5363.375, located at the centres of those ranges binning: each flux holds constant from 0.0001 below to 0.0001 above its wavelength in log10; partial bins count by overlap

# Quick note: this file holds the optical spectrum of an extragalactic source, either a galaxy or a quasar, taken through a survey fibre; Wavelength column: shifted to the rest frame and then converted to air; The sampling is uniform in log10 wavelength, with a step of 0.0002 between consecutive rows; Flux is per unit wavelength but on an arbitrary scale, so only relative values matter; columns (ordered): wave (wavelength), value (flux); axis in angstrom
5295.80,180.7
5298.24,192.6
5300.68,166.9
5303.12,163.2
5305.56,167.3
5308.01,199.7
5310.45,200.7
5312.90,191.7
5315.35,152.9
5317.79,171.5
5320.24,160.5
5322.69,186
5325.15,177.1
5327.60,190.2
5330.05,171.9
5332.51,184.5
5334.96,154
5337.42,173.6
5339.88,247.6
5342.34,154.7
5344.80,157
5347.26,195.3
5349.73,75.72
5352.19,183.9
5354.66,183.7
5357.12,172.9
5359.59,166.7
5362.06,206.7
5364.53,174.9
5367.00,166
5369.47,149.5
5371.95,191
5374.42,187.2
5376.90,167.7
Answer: 2.61 angstrom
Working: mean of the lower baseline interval 185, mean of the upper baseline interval 182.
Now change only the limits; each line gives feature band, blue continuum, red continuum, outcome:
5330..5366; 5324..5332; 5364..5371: -0.4 angstrom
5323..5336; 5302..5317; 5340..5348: 0.2 angstrom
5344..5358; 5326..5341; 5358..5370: 1.4 angstrom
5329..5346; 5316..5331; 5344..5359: -0.9 angstrom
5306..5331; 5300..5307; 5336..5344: -0.6 angstrom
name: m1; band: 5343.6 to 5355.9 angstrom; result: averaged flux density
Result 159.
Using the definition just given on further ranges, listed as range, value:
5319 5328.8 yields 178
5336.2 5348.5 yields 186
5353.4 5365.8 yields 181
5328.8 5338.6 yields 171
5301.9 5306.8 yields 165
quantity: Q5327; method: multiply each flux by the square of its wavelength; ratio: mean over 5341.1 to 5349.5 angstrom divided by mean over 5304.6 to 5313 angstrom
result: 0.8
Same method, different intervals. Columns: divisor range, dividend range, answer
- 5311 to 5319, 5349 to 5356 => 0.89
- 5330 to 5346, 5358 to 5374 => 1.00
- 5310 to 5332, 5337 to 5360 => 0.97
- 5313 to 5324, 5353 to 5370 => 1.05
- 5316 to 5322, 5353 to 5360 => 1.07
